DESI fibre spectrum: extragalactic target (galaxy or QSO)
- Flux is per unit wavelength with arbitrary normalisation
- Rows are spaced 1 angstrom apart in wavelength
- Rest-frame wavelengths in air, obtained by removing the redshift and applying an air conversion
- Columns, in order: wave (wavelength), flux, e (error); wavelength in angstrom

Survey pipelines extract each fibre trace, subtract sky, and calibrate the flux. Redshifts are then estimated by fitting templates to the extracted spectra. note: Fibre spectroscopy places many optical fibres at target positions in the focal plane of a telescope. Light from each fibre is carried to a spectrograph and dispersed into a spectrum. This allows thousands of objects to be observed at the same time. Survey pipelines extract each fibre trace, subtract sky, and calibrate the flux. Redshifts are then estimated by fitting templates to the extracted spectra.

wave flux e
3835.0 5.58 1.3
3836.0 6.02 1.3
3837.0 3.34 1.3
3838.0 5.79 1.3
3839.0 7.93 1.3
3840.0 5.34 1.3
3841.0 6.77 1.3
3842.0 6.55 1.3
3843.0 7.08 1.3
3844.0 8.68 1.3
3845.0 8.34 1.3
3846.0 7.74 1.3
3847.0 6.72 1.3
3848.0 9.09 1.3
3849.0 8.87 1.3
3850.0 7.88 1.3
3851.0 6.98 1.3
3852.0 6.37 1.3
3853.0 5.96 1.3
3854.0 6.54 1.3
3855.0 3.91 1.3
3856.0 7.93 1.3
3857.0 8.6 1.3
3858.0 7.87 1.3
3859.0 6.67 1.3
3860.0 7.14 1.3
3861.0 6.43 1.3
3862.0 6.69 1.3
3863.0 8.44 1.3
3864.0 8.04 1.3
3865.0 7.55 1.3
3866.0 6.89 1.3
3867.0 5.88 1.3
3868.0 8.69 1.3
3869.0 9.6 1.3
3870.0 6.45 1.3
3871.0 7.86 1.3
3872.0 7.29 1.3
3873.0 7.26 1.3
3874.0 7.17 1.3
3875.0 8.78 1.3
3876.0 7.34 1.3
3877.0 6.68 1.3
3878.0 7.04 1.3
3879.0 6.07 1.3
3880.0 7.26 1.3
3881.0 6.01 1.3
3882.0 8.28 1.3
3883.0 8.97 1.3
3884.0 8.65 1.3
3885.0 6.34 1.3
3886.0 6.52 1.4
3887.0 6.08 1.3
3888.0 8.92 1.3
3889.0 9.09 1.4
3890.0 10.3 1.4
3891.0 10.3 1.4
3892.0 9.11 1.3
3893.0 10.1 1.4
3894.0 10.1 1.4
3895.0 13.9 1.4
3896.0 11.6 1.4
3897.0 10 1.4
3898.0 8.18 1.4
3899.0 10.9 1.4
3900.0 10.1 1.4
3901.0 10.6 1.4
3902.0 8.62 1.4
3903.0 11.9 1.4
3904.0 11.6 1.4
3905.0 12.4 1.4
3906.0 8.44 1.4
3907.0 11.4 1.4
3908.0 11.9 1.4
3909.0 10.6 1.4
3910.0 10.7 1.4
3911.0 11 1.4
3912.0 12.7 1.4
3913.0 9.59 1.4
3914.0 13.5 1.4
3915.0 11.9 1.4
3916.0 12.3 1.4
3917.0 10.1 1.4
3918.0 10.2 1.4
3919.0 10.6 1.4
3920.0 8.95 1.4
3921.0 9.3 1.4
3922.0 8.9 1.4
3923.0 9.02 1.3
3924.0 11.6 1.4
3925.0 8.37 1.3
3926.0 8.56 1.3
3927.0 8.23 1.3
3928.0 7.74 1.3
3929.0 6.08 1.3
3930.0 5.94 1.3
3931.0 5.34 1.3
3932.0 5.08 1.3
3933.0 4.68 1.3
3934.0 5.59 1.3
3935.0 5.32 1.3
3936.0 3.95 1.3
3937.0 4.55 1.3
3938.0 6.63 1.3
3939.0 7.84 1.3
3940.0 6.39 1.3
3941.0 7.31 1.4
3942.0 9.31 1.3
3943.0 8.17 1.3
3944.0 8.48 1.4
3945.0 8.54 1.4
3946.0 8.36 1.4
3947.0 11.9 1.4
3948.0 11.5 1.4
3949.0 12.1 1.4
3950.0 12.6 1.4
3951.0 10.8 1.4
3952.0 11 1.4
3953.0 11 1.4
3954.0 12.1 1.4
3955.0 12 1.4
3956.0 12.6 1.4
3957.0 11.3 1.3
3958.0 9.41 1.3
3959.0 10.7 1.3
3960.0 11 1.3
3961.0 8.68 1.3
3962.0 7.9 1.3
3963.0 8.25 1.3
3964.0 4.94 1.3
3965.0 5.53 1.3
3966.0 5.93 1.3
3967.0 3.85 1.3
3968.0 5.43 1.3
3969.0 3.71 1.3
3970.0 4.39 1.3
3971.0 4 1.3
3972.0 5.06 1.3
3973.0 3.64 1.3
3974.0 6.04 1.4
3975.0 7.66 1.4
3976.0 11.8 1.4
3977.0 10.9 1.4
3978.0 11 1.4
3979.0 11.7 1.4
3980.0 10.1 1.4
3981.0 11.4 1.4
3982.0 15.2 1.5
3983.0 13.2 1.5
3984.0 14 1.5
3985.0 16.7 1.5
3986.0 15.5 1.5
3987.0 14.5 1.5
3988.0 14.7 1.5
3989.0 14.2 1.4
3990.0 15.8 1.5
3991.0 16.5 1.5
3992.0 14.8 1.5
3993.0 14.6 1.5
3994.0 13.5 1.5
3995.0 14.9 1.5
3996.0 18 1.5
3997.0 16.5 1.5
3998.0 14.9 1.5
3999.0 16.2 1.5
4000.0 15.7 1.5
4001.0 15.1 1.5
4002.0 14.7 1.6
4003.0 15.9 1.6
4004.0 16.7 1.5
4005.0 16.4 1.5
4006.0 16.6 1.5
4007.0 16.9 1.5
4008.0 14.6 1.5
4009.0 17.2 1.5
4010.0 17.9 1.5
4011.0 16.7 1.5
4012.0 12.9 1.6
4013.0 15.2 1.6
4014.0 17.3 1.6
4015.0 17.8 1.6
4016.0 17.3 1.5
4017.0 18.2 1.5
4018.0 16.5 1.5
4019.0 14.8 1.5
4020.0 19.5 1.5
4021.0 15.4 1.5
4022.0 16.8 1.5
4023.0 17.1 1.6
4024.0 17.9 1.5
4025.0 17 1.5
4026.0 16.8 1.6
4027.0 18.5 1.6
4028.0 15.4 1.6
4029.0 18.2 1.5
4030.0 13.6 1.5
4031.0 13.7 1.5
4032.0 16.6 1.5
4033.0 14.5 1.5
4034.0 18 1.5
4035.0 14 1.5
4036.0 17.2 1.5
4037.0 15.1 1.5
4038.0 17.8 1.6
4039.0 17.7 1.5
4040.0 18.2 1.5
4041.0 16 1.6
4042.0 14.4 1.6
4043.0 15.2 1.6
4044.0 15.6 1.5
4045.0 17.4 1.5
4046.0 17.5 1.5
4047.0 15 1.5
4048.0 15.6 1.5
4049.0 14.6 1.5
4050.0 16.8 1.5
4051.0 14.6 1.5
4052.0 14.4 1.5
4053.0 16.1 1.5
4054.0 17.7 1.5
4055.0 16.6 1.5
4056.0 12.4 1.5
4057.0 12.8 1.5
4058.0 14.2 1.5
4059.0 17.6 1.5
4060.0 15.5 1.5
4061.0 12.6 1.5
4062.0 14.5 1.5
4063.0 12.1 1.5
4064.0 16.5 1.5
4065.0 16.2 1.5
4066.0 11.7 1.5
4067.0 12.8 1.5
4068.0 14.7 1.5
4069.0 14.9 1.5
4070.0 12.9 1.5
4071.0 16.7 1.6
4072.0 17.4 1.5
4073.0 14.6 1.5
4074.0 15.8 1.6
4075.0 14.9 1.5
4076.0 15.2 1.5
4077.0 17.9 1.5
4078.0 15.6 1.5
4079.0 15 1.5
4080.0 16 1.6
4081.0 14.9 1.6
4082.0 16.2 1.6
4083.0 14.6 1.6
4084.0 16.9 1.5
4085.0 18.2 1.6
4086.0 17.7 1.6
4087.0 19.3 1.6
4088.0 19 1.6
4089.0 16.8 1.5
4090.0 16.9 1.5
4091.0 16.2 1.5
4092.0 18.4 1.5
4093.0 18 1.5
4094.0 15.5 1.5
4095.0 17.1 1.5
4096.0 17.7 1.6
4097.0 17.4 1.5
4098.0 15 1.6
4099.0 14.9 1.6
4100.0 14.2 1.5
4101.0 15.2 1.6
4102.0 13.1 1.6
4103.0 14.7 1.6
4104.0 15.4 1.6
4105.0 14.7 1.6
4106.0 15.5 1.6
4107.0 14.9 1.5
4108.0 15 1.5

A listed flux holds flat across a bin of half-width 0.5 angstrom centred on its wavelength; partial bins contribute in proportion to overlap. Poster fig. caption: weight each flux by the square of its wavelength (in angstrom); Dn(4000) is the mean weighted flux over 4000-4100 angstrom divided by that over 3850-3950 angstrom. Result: 2.0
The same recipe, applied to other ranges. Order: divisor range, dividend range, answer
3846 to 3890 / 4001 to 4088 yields 2.35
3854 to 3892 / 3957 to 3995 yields 1.43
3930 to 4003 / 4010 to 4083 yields 1.60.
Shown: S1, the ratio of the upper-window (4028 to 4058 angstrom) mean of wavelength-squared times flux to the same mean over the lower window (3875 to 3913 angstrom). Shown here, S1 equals 1.8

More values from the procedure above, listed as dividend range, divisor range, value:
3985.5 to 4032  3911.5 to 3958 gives 1.83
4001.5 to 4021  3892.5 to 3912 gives 1.61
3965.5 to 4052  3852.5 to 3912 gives 1.79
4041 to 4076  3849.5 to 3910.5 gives 1.95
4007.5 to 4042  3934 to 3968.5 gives 1.98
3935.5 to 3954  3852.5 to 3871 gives 1.30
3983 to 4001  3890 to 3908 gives 1.52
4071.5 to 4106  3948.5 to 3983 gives 1.91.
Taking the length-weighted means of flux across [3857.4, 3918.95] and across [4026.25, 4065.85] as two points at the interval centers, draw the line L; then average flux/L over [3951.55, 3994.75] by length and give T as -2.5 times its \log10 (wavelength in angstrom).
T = 0.21 mag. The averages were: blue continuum 9.06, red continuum 15.6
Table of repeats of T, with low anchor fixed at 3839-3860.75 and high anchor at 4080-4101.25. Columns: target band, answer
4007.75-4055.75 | -0.14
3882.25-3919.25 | -0.11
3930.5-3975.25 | 0.40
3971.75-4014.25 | -0.09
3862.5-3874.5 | 0.05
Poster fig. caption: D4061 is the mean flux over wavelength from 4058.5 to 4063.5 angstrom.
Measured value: 14.5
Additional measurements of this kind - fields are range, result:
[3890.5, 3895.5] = 10.7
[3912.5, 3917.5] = 11.5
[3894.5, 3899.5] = 10.9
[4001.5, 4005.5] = 15.9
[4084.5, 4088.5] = 18.5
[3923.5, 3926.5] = 9.51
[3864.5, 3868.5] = 7.25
